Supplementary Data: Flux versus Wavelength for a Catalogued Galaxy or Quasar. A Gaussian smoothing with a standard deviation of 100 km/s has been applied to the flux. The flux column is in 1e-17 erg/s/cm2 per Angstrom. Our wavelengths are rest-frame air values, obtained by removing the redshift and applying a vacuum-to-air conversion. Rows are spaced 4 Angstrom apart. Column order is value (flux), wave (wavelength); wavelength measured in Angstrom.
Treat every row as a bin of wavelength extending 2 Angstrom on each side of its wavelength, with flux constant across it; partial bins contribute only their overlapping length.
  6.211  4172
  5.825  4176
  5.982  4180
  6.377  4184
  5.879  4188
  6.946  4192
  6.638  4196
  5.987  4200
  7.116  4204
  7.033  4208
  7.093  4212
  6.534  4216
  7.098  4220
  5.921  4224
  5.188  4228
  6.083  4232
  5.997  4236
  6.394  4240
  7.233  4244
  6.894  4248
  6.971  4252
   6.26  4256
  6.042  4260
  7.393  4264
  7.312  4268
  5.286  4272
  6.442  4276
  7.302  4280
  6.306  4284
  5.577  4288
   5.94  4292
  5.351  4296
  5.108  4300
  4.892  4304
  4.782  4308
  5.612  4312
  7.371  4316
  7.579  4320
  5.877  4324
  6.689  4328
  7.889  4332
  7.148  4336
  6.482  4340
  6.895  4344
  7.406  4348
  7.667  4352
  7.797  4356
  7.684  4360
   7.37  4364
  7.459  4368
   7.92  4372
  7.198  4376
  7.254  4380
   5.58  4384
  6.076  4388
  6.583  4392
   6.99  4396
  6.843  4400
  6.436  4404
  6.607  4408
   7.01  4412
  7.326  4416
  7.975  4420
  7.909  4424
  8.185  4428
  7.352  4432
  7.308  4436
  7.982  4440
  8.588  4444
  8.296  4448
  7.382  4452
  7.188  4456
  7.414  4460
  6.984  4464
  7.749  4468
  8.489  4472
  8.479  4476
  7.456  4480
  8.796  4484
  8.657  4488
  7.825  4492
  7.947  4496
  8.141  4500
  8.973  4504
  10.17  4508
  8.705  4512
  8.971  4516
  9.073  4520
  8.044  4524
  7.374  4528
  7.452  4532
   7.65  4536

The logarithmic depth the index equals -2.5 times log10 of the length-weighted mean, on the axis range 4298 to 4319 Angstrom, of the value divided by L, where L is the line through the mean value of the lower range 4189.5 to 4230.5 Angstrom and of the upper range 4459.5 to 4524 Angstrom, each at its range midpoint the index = 0.26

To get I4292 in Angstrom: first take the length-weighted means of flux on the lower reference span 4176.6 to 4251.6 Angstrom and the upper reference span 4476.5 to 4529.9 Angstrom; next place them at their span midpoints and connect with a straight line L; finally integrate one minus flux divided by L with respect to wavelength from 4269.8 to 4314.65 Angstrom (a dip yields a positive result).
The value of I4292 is 8.2 Angstrom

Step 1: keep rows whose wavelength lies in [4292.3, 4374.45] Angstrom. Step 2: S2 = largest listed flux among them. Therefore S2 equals 7.92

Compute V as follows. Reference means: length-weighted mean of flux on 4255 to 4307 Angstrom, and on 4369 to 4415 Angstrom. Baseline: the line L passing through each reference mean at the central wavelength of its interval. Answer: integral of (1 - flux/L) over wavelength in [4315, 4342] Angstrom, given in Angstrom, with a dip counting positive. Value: -2.60 Angstrom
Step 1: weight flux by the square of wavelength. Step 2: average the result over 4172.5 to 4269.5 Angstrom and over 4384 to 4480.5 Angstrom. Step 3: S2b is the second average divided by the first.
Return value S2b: 1.3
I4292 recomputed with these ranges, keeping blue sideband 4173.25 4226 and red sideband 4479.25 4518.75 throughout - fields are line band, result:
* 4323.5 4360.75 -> 1.6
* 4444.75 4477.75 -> 2.2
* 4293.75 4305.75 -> 3.4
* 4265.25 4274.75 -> 0.8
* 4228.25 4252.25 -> 1.1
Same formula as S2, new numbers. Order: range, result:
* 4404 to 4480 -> 8.588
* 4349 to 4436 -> 8.185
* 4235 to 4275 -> 7.393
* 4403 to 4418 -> 7.326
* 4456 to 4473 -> 8.489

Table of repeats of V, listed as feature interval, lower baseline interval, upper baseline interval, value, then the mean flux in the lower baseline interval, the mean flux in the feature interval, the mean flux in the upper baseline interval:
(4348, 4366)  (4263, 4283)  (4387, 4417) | -2.4 Angstrom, 6.69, 7.6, 6.74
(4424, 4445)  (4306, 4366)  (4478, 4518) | 0.2 Angstrom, 6.95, 7.85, 8.56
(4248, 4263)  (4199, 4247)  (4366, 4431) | 0.1 Angstrom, 6.49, 6.55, 7.09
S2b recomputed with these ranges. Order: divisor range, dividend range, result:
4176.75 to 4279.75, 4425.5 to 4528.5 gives 1.41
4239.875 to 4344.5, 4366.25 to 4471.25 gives 1.21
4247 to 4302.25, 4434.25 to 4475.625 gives 1.34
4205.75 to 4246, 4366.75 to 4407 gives 1.14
